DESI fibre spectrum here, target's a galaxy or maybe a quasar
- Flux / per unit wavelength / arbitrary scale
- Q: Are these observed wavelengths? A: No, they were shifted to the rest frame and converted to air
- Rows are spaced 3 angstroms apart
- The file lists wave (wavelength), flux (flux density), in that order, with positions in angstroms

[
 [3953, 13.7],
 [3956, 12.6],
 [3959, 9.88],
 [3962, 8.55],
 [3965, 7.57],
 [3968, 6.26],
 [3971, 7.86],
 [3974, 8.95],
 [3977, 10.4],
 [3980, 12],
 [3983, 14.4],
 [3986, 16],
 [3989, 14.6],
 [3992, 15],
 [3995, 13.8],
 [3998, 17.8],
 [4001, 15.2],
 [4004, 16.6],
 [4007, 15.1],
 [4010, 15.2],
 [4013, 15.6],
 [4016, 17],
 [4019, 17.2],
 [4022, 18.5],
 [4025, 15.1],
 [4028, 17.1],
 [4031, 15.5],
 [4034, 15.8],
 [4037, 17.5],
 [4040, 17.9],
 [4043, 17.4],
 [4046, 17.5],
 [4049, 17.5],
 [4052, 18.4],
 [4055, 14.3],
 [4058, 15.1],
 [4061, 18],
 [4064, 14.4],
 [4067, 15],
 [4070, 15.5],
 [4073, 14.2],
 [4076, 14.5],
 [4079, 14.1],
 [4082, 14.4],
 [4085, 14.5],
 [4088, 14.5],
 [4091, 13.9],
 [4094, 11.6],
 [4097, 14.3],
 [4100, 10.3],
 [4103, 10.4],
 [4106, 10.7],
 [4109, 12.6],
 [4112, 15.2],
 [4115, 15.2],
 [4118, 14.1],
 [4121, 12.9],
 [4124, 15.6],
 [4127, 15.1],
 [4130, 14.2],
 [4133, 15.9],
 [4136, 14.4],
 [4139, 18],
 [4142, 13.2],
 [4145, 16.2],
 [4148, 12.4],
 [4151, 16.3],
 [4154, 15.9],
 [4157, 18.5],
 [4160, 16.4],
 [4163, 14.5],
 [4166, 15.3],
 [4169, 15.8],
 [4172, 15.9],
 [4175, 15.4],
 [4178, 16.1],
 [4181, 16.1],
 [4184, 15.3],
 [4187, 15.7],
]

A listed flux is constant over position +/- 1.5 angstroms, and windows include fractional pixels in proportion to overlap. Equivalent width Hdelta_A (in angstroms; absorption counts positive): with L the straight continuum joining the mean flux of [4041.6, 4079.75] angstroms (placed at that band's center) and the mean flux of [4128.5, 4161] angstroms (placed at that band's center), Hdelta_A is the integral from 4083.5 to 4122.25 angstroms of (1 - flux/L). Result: 6.5 angstroms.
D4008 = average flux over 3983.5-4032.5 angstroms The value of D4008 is 15.9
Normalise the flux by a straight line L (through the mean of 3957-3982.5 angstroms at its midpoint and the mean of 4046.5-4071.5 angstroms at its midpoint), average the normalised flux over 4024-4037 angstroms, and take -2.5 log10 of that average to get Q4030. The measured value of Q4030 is -0.16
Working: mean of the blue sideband 9.22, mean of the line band 16.1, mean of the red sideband 16.1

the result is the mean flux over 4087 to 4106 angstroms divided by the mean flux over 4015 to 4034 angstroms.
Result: 0.74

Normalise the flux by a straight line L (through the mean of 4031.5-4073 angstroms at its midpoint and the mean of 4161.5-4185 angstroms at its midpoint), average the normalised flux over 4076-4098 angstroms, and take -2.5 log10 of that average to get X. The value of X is 0.16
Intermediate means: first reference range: 16.4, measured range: 13.9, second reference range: 15.6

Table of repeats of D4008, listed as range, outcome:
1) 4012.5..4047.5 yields 16.9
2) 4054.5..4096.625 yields 14.6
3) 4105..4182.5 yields 15.1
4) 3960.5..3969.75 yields 7.47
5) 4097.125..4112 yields 11.7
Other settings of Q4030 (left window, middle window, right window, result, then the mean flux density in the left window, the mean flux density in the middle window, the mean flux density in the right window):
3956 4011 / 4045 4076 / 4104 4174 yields -0.16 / 12.5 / 15.9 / 14.9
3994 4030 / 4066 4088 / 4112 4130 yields 0.05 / 16.2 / 14.6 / 14.6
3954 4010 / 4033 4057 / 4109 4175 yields -0.25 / 12.5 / 17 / 15.2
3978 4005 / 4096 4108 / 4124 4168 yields 0.32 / 14.9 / 11.4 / 15.5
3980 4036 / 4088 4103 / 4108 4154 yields 0.20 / 15.8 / 12.5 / 14.8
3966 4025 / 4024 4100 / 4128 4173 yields -0.05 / 14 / 15.4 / 15.5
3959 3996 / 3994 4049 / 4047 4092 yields -0.25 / 11.2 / 16.5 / 15.3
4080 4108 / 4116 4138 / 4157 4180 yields -0.04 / 12.8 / 14.7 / 15.8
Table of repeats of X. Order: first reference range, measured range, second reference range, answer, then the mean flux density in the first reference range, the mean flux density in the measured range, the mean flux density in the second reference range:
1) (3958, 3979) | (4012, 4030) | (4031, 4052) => -0.14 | 8.55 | 16.7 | 17.2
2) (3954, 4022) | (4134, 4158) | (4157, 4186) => -0.01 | 13.2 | 15.6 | 15.8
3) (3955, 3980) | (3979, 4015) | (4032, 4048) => -0.22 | 9.12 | 15.2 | 17.2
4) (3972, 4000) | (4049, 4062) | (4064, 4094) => -0.17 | 13.6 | 16.5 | 14.4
